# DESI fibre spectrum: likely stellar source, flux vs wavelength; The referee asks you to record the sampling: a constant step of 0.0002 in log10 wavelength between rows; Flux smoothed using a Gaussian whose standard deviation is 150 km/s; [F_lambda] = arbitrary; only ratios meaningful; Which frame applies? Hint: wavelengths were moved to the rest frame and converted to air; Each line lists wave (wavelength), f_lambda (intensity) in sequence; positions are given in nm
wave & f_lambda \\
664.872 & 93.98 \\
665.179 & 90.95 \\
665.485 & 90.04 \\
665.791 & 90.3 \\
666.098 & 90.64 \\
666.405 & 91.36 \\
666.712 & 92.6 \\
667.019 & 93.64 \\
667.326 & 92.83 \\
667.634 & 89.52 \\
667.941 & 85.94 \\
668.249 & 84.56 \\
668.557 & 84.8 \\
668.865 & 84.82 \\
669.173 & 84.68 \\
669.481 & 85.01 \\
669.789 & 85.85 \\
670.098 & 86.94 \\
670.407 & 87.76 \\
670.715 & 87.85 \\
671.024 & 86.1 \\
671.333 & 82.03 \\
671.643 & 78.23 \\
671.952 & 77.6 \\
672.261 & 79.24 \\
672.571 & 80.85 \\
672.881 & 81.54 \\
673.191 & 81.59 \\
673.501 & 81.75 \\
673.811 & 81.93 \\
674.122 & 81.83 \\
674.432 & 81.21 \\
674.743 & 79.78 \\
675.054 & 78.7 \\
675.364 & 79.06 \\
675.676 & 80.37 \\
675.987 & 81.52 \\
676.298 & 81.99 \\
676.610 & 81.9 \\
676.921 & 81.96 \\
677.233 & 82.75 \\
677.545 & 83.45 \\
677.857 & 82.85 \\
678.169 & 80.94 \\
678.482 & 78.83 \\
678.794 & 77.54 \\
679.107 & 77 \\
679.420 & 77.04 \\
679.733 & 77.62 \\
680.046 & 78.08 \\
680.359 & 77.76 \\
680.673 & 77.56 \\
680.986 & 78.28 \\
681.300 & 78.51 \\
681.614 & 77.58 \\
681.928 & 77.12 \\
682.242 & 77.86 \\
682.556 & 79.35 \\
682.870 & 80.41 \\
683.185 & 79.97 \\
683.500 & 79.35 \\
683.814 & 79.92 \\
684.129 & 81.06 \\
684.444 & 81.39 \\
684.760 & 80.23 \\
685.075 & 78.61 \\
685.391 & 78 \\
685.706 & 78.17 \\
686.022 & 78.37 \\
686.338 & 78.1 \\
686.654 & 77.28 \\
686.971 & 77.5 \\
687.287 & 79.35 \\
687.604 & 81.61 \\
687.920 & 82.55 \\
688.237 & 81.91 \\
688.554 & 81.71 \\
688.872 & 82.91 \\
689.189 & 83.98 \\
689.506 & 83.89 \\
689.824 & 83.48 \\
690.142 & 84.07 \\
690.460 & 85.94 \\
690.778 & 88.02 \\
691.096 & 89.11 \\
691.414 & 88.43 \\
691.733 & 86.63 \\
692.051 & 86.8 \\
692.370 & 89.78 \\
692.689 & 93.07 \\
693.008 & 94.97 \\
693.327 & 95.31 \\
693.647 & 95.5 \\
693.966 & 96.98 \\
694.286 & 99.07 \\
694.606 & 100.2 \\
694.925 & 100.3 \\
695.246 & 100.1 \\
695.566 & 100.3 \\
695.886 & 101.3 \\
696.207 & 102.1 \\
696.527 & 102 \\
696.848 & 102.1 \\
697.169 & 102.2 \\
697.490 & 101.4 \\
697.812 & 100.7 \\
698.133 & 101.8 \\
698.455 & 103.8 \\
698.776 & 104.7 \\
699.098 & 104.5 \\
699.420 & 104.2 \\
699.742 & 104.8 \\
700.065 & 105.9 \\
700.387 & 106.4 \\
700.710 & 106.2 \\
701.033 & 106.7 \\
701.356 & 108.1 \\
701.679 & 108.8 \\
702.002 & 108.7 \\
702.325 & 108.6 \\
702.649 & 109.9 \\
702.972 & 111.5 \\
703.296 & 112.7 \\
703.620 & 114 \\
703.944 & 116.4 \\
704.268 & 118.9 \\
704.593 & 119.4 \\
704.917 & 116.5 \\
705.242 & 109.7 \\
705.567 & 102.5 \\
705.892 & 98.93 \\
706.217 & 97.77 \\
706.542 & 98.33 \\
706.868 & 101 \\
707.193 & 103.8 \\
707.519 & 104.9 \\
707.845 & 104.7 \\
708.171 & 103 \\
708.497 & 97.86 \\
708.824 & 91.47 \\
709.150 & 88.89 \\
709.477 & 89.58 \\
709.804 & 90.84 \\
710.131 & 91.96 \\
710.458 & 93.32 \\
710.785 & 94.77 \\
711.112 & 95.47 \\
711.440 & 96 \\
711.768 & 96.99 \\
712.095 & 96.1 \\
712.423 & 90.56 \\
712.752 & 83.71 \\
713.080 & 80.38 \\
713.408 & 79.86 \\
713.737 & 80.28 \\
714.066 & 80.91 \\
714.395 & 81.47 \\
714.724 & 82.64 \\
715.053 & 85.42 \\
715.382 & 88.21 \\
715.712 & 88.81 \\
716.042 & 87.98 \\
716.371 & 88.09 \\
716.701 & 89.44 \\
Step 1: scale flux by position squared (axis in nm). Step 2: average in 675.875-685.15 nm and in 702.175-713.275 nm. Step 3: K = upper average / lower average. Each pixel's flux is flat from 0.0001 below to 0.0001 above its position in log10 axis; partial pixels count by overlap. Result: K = 1.4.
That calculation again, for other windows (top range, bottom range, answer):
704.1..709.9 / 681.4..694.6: 1.28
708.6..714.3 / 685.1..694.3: 1.11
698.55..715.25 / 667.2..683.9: 1.34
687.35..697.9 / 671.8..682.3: 1.21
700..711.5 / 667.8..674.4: 1.38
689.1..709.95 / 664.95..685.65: 1.31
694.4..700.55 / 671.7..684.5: 1.36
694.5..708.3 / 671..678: 1.41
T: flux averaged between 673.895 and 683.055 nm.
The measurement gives 79.6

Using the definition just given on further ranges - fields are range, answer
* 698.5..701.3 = 105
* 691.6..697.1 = 97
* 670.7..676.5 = 81.1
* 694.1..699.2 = 102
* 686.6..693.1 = 84.9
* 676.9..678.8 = 81.4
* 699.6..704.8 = 111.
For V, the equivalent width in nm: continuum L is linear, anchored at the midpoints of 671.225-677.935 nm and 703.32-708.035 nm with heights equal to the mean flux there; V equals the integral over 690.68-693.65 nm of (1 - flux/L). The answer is 0.17 nm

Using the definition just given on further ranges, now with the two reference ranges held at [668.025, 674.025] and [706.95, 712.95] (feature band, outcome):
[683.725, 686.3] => 0.24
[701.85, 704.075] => -0.44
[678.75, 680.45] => 0.17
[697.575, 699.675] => -0.26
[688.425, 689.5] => 0.07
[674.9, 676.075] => 0.07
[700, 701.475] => -0.23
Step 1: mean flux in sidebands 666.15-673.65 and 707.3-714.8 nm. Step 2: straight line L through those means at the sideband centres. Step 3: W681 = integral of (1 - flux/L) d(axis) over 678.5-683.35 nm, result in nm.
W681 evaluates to 0.49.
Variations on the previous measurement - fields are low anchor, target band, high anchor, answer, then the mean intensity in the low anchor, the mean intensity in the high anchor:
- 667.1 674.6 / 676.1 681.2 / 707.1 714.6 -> 0.35 nm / 84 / 91.8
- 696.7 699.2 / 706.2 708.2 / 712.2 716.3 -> -0.21 nm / 103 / 84.4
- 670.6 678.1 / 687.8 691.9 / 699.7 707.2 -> 0.47 nm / 81.5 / 108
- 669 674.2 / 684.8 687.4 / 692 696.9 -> 0.40 nm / 83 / 97.6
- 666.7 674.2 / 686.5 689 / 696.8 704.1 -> 0.43 nm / 84.6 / 107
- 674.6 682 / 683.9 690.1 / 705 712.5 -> 0.30 nm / 79.5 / 97.6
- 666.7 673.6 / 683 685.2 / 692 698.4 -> 0.30 nm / 84.9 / 98.6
